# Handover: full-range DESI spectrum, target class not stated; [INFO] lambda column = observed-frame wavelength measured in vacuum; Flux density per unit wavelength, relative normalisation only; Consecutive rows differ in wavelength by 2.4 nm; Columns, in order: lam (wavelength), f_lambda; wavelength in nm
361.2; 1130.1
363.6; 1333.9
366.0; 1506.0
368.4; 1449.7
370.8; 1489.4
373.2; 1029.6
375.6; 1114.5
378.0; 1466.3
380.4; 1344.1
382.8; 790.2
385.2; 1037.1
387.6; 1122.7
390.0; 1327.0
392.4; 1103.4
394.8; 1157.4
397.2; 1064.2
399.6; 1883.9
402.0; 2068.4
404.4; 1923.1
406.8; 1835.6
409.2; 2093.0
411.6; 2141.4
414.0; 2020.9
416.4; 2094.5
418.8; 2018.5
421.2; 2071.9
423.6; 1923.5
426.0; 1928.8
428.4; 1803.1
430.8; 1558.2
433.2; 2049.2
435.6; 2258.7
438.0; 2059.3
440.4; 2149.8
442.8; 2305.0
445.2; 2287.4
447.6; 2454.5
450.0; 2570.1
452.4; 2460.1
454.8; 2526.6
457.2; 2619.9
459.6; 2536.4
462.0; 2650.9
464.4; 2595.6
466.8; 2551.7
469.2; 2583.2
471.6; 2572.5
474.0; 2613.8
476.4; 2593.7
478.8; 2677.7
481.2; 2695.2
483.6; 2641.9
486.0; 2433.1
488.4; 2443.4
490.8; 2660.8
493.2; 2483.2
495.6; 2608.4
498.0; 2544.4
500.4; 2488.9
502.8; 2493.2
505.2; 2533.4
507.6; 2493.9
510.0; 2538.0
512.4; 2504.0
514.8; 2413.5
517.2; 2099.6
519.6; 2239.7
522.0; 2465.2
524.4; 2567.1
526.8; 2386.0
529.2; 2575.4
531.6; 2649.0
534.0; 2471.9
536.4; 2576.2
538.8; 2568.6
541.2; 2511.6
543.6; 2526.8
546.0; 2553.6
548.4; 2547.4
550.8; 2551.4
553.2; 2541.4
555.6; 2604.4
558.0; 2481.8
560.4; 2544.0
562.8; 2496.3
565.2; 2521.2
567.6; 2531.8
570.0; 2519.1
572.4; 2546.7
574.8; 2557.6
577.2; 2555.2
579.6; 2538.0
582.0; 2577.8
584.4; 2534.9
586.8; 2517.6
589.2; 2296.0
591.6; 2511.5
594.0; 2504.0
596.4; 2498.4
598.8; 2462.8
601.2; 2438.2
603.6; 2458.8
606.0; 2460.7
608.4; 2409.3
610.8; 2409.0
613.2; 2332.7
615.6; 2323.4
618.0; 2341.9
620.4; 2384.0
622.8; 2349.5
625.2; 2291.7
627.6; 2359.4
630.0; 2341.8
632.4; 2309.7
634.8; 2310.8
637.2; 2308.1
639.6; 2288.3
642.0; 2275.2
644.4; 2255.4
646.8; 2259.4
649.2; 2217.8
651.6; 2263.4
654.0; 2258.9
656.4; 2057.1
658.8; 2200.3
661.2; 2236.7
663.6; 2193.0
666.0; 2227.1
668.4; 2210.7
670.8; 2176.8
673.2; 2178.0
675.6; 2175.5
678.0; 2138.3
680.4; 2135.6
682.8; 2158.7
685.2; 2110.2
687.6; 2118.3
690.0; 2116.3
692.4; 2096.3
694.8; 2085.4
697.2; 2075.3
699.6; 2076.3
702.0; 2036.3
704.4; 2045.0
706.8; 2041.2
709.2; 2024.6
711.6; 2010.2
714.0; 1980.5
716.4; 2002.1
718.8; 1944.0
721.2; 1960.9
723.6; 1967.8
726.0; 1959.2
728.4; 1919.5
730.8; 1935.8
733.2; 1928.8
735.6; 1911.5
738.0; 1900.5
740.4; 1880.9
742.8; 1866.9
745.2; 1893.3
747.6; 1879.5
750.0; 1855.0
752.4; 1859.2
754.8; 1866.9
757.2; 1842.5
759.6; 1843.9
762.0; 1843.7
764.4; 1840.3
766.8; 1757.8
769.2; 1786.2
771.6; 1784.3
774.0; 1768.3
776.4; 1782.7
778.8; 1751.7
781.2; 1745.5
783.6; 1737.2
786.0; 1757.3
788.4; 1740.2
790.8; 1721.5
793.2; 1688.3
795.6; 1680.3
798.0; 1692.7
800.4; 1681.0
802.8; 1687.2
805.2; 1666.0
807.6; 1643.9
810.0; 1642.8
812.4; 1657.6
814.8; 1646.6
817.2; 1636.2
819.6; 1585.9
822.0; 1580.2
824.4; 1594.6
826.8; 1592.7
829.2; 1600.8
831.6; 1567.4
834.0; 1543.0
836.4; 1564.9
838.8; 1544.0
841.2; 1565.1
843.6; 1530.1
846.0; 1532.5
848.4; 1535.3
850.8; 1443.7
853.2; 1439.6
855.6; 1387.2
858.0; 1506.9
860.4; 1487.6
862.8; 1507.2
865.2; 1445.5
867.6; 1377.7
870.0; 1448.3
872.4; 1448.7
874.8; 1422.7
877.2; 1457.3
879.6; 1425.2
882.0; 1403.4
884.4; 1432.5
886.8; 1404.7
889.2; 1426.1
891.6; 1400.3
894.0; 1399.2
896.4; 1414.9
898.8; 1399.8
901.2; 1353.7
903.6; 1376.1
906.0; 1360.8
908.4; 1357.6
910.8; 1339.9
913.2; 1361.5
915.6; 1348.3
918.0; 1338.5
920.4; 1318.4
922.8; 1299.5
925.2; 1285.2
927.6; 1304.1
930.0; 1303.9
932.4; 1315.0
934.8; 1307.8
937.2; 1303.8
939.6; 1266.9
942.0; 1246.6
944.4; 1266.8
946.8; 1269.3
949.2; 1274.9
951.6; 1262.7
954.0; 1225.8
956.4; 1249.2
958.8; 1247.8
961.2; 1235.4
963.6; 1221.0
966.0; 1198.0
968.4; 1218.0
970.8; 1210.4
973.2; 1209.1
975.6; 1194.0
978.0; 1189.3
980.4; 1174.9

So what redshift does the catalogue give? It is 0.000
